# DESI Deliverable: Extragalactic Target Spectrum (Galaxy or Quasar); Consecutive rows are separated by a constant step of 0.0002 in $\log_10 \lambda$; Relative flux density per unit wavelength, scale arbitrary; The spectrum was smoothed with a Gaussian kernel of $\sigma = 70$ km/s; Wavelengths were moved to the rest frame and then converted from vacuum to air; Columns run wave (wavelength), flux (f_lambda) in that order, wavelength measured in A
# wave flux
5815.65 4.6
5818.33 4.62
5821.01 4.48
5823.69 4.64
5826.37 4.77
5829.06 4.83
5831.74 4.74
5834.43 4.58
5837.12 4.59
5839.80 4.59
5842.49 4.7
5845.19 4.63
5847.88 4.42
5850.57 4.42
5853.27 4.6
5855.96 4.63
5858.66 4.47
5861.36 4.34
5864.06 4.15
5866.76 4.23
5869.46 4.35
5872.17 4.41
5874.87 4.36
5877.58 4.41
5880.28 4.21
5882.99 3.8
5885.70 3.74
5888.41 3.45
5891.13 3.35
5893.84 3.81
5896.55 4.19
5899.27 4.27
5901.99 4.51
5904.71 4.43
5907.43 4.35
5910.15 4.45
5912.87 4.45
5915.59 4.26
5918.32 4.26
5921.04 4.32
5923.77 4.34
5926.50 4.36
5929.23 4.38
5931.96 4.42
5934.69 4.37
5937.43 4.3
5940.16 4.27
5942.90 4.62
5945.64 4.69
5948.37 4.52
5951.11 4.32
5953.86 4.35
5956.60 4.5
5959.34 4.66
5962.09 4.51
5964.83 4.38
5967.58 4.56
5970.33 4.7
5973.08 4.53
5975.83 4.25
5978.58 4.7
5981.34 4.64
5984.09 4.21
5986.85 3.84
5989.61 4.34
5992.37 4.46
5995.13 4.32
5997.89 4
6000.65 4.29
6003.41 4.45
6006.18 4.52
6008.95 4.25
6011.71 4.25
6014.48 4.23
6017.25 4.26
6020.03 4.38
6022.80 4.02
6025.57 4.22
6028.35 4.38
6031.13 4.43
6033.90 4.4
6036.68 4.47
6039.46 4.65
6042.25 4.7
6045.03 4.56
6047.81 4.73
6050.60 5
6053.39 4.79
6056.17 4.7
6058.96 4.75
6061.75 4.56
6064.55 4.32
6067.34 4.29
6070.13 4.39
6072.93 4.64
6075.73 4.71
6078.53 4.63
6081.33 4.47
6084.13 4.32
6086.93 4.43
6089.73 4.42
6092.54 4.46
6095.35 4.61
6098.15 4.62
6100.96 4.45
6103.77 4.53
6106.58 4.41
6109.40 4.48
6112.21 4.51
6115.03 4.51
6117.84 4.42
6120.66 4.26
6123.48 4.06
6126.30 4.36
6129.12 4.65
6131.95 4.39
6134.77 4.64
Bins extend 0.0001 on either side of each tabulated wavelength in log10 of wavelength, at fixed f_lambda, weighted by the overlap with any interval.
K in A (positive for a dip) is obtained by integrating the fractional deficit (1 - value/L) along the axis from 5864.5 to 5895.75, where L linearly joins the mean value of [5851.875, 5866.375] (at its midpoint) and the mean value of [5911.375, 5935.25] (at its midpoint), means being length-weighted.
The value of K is 2.7 A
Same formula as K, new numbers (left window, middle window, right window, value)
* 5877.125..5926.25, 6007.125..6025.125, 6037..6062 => 1.36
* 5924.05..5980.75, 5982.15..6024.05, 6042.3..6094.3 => 2.34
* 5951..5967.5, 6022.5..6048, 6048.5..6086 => 0.49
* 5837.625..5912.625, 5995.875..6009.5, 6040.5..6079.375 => 0.64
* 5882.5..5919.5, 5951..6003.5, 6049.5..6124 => -1.63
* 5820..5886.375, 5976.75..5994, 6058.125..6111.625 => 0.44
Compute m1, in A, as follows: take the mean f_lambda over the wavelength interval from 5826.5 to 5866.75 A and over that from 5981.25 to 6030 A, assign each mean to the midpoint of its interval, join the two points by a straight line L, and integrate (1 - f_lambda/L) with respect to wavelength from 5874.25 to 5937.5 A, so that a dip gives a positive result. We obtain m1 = 3.5 A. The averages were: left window 4.54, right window 4.27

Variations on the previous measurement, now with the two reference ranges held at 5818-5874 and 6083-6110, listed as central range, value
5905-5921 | 0.6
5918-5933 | 0.5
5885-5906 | 2.5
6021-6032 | 0.6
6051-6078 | -0.7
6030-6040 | 0.0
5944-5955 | 0.1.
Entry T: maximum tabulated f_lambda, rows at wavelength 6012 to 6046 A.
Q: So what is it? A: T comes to 4.7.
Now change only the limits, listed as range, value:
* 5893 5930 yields 4.51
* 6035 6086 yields 5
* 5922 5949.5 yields 4.69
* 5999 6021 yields 4.52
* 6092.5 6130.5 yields 4.65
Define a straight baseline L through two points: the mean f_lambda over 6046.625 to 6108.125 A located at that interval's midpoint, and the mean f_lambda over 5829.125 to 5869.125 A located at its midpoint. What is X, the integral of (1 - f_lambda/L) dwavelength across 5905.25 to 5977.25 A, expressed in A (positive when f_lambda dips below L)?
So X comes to 1.6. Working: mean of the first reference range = 4.51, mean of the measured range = 4.43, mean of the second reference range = 4.55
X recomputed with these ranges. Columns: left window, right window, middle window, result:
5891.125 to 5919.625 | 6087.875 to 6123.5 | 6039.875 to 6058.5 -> -1.5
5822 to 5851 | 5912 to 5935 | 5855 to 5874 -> 0.7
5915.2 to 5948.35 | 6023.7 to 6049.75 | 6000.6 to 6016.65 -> 0.5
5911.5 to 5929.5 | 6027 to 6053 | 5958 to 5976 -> -0.4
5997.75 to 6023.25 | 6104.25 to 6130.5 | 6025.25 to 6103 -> -3.5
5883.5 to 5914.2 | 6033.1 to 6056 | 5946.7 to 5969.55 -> -0.9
